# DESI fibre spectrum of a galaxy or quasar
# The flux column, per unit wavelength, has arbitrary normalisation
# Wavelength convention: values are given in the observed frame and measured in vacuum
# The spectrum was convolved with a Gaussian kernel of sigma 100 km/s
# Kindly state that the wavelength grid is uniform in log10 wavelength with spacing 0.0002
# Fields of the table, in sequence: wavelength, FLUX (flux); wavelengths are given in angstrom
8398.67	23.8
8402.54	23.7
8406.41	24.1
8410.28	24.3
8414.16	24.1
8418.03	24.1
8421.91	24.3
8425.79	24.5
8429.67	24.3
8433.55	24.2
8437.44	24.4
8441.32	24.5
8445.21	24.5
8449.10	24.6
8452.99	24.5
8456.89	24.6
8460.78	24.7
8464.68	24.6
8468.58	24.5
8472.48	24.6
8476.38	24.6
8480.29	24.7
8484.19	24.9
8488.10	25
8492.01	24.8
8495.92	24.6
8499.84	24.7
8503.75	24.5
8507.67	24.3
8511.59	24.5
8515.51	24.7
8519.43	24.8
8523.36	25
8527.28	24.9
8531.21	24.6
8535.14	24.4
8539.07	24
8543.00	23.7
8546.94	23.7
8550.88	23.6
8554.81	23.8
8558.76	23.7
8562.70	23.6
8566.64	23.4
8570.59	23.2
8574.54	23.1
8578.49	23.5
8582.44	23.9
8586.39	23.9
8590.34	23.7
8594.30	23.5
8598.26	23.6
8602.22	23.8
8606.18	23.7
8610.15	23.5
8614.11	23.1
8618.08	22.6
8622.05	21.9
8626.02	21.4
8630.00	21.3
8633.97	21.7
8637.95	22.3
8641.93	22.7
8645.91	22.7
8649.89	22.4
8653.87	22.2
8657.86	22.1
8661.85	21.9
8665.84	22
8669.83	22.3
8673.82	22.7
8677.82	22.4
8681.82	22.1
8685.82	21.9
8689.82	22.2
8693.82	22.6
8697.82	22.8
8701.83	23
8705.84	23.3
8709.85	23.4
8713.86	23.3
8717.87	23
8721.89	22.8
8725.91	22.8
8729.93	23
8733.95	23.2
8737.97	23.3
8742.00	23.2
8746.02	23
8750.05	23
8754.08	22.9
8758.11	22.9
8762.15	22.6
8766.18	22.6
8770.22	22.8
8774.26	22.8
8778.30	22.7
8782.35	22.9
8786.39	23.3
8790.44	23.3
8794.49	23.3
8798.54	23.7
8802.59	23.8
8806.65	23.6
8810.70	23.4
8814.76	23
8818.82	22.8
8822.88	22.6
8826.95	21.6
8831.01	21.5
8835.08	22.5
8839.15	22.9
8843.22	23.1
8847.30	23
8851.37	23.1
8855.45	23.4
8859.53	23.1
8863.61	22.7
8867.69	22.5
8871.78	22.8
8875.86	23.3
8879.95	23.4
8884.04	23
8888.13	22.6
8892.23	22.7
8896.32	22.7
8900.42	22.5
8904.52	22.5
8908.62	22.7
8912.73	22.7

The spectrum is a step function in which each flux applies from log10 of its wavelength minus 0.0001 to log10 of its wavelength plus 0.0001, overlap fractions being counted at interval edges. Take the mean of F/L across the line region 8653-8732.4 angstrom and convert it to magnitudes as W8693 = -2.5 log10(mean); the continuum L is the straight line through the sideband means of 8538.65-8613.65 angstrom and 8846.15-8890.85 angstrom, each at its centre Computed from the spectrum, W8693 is 0.036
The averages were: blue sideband 23.6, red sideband 23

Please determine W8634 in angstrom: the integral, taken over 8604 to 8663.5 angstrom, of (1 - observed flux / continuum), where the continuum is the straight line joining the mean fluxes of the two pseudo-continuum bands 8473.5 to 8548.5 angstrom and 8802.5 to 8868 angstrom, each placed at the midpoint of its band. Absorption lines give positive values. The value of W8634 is 3.8 angstrom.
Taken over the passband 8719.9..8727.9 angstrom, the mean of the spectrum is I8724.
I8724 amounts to 22.8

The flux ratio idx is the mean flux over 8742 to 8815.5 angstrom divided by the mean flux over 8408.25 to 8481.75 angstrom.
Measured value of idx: 0.94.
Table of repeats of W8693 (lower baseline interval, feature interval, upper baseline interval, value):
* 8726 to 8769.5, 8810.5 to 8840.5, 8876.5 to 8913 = 0.019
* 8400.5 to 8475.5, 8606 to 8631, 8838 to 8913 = 0.061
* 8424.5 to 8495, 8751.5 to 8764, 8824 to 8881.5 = 0.019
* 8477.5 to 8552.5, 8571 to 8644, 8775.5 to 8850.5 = 0.049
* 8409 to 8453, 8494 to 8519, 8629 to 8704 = -0.039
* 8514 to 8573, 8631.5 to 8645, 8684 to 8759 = 0.058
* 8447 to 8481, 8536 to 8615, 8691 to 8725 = 0.011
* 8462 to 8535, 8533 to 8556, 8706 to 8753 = 0.022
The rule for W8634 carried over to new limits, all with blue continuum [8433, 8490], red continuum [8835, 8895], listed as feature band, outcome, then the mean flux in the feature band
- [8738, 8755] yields 0.27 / 23.1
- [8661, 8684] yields 1.45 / 22.2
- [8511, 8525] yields -0.23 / 24.8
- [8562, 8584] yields 0.65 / 23.4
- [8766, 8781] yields 0.37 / 22.7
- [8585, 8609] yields 0.36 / 23.7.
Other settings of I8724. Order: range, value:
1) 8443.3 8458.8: 24.5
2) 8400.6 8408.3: 23.9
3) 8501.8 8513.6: 24.4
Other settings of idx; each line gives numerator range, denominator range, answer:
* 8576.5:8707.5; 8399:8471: 0.93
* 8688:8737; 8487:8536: 0.93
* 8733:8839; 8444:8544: 0.93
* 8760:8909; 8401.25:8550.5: 0.94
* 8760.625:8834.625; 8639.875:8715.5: 1.02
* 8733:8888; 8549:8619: 0.98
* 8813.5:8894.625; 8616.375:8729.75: 1.02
